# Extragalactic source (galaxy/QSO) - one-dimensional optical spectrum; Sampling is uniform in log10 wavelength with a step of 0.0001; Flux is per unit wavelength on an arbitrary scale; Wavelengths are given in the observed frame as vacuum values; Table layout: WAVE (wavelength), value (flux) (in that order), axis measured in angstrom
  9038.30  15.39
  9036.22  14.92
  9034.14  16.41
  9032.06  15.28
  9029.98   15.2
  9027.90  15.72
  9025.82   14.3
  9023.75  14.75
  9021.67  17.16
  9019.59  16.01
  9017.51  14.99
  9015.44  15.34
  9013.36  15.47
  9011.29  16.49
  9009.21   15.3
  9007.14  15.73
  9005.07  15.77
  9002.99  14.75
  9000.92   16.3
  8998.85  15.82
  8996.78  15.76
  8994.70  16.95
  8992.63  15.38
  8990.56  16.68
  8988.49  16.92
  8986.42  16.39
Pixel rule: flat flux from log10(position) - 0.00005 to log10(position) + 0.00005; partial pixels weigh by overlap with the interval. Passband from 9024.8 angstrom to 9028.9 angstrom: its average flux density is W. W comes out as 15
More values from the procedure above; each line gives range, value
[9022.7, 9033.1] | 15.1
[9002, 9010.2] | 15.4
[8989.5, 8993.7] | 16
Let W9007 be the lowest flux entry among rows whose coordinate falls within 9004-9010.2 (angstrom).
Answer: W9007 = 15.3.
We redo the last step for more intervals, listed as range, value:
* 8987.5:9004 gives 14.75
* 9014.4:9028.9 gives 14.3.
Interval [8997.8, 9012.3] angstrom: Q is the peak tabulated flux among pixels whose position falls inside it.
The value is 16.49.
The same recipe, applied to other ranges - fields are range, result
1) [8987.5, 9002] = 16.95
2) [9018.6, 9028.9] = 17.16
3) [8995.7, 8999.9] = 15.82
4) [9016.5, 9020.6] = 16.01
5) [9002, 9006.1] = 15.77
